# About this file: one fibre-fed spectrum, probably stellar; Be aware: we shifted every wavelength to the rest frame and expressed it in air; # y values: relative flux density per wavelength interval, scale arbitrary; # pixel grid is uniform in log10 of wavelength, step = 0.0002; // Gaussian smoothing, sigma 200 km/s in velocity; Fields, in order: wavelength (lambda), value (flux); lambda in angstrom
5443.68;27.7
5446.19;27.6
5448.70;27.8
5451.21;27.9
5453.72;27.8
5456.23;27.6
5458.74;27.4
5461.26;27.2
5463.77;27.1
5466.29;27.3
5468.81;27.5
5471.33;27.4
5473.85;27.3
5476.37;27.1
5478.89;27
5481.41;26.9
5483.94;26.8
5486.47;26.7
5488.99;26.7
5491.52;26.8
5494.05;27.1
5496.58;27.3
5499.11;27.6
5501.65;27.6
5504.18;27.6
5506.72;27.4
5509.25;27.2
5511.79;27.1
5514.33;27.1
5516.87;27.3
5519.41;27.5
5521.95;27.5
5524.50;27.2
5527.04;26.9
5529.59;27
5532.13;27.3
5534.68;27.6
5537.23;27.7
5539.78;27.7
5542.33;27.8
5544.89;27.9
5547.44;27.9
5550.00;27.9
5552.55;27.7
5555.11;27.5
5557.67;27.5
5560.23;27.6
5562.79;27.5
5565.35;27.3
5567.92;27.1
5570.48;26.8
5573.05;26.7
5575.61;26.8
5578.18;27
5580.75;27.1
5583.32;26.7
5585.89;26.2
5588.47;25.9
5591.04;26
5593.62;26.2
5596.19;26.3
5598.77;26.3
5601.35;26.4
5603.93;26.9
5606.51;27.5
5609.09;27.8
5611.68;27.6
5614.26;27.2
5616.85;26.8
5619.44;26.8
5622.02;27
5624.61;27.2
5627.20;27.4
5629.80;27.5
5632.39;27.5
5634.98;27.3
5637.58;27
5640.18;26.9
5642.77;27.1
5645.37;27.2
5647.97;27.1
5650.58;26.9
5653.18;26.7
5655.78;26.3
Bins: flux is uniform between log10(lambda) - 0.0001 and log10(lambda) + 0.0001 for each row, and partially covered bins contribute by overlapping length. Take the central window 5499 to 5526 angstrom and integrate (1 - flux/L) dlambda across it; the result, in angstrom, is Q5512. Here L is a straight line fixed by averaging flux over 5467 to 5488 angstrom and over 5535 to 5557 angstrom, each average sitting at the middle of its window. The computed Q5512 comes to 0.1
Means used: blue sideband 27.1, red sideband 27.7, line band 27.4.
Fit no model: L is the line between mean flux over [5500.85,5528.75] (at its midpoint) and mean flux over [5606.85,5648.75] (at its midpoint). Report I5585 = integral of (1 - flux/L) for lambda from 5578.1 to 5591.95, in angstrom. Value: 0.4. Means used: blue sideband 27.3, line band 26.4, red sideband 27.2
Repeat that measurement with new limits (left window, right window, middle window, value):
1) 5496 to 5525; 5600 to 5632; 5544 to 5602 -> 0.62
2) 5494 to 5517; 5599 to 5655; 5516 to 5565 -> -0.45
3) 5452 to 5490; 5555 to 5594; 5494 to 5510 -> -0.19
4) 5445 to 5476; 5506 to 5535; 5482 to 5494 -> 0.25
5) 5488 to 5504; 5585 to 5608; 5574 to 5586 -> -0.12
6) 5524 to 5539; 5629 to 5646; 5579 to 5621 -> 0.79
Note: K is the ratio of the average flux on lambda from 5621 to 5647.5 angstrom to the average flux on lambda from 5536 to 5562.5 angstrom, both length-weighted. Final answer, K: 1.0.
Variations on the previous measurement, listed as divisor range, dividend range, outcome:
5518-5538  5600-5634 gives 1.00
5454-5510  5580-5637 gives 0.99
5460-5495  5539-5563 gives 1.02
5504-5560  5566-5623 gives 0.98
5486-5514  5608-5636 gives 1.00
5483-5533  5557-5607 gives 0.98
